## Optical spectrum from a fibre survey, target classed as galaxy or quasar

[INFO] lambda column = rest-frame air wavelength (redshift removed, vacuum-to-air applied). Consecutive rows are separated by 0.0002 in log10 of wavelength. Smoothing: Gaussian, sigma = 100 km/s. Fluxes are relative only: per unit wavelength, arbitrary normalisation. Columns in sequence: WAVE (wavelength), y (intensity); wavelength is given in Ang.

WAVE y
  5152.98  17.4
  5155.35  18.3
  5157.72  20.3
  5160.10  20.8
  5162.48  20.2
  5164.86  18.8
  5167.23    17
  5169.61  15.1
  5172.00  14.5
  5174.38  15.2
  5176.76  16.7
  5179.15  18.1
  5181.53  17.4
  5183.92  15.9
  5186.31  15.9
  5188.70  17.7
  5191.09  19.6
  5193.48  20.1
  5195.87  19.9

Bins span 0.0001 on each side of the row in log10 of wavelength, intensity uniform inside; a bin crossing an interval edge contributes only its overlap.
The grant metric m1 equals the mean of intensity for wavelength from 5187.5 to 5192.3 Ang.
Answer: 18.7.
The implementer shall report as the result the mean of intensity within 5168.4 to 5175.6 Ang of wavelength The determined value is 14.9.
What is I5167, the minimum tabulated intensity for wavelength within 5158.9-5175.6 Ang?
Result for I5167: 14.5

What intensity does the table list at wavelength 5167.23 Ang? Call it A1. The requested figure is 17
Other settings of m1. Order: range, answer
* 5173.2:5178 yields 16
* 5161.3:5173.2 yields 17.1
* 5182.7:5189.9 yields 16.5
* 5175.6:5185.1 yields 17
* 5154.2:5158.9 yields 19.3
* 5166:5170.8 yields 16.1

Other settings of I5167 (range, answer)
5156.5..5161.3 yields 20.3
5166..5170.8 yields 15.1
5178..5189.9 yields 15.9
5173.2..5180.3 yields 15.2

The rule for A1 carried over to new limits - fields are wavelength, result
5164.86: 18.8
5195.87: 19.9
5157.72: 20.3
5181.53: 17.4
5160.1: 20.8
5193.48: 20.1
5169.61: 15.1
